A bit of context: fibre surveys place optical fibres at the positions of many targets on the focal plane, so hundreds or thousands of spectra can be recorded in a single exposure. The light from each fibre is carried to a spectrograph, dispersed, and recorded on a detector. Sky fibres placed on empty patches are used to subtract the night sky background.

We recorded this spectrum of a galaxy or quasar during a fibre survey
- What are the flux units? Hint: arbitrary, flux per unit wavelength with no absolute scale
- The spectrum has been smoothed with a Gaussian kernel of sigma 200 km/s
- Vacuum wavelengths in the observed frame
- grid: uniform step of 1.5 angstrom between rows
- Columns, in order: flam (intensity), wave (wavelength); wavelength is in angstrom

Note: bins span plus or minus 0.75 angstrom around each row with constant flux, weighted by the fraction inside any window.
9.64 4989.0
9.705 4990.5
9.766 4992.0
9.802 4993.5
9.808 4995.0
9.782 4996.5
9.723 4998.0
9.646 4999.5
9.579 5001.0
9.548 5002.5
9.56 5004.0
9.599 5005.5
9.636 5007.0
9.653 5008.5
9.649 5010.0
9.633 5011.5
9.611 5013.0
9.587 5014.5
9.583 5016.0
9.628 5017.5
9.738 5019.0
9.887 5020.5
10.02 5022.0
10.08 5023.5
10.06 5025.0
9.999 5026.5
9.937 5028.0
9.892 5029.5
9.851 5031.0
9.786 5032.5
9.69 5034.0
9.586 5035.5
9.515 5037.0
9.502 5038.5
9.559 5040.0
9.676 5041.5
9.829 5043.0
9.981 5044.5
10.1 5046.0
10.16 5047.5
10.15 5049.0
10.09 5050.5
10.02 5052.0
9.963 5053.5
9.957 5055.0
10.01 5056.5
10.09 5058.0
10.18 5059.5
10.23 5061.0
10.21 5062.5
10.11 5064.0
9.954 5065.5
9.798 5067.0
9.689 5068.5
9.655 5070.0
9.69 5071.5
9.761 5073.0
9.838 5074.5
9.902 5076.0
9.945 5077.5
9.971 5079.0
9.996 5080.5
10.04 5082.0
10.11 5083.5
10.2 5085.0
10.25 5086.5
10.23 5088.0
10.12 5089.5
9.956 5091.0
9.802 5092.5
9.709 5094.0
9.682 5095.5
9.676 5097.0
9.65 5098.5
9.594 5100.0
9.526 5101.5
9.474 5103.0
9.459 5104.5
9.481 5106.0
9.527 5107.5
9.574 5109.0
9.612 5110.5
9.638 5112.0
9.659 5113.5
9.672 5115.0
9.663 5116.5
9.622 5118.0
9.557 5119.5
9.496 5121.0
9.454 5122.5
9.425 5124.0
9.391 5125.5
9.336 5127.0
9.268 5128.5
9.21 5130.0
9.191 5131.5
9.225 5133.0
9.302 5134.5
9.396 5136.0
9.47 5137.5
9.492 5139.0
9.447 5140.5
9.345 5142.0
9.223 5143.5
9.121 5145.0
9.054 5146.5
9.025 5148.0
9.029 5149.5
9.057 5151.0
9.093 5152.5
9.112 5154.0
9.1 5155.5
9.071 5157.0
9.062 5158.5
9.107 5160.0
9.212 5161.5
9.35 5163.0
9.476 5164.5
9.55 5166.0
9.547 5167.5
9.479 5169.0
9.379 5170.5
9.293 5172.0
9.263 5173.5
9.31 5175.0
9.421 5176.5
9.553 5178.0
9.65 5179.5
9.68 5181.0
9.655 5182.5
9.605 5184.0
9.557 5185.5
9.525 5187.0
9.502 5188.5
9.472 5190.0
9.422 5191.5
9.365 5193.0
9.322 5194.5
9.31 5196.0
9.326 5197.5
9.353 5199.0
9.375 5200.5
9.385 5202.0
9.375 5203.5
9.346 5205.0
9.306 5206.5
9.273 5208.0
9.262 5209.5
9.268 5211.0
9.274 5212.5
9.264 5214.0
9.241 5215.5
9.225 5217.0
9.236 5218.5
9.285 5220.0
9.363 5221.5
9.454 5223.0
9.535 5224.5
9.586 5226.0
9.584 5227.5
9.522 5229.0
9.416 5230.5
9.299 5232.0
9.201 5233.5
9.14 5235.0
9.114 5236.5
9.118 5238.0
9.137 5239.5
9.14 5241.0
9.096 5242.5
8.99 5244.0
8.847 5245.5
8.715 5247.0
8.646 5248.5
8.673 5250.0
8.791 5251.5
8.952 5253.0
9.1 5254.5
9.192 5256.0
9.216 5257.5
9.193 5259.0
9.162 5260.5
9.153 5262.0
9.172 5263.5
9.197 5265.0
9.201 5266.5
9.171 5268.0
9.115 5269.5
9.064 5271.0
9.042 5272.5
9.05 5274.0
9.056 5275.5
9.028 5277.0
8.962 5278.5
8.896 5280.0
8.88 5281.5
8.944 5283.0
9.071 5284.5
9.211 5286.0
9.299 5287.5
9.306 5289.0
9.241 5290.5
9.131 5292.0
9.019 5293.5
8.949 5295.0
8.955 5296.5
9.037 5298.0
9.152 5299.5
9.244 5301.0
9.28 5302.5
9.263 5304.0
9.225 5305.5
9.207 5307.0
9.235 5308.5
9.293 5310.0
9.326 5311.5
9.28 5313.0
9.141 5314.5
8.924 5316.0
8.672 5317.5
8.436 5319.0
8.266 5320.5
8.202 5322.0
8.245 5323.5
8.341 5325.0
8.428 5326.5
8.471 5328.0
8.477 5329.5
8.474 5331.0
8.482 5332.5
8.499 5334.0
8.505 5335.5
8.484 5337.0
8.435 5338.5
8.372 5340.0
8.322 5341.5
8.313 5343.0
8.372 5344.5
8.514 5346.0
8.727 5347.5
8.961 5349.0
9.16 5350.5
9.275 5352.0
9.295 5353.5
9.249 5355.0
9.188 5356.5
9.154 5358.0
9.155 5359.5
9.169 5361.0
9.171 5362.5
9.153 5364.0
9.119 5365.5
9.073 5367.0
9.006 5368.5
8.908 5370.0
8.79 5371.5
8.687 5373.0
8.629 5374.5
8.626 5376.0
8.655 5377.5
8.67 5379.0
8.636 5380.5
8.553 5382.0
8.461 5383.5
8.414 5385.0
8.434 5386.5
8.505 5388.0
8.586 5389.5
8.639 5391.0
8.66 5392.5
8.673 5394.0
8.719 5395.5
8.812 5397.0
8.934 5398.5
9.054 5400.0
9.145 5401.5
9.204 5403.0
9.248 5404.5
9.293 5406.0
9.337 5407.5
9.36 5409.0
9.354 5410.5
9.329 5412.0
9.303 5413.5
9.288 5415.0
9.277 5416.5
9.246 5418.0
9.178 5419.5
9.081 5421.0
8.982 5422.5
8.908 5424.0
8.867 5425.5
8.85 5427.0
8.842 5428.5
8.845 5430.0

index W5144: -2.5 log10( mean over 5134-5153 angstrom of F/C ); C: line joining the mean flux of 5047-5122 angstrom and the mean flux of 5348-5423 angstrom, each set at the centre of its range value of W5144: 0.05 mag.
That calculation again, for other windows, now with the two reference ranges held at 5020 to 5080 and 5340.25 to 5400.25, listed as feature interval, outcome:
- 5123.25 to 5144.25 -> 0.03 mag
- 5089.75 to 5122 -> 0.01 mag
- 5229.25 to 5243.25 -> 0.01 mag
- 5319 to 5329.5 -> 0.08 mag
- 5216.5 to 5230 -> -0.01 mag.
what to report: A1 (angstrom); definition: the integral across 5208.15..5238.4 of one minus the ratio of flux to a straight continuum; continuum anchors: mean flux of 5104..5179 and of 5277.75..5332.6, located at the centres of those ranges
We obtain -0.6 angstrom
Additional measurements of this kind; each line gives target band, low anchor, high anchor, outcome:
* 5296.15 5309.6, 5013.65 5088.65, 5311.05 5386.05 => -0.41 angstrom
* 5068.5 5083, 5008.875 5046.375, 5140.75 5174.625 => -0.44 angstrom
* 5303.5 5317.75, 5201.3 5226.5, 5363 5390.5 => -0.32 angstrom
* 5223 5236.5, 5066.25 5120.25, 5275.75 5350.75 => -0.31 angstrom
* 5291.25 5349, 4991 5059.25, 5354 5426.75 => 2.29 angstrom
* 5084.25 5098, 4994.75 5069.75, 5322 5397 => -0.46 angstrom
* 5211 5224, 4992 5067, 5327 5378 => -0.10 angstrom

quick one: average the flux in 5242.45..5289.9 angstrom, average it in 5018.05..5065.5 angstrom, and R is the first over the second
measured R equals 0.91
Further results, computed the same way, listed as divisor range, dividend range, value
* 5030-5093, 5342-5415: 0.90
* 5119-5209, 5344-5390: 0.95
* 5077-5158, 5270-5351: 0.93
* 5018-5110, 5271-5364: 0.90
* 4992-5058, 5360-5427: 0.91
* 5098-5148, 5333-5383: 0.93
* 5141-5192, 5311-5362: 0.93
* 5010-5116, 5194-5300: 0.93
